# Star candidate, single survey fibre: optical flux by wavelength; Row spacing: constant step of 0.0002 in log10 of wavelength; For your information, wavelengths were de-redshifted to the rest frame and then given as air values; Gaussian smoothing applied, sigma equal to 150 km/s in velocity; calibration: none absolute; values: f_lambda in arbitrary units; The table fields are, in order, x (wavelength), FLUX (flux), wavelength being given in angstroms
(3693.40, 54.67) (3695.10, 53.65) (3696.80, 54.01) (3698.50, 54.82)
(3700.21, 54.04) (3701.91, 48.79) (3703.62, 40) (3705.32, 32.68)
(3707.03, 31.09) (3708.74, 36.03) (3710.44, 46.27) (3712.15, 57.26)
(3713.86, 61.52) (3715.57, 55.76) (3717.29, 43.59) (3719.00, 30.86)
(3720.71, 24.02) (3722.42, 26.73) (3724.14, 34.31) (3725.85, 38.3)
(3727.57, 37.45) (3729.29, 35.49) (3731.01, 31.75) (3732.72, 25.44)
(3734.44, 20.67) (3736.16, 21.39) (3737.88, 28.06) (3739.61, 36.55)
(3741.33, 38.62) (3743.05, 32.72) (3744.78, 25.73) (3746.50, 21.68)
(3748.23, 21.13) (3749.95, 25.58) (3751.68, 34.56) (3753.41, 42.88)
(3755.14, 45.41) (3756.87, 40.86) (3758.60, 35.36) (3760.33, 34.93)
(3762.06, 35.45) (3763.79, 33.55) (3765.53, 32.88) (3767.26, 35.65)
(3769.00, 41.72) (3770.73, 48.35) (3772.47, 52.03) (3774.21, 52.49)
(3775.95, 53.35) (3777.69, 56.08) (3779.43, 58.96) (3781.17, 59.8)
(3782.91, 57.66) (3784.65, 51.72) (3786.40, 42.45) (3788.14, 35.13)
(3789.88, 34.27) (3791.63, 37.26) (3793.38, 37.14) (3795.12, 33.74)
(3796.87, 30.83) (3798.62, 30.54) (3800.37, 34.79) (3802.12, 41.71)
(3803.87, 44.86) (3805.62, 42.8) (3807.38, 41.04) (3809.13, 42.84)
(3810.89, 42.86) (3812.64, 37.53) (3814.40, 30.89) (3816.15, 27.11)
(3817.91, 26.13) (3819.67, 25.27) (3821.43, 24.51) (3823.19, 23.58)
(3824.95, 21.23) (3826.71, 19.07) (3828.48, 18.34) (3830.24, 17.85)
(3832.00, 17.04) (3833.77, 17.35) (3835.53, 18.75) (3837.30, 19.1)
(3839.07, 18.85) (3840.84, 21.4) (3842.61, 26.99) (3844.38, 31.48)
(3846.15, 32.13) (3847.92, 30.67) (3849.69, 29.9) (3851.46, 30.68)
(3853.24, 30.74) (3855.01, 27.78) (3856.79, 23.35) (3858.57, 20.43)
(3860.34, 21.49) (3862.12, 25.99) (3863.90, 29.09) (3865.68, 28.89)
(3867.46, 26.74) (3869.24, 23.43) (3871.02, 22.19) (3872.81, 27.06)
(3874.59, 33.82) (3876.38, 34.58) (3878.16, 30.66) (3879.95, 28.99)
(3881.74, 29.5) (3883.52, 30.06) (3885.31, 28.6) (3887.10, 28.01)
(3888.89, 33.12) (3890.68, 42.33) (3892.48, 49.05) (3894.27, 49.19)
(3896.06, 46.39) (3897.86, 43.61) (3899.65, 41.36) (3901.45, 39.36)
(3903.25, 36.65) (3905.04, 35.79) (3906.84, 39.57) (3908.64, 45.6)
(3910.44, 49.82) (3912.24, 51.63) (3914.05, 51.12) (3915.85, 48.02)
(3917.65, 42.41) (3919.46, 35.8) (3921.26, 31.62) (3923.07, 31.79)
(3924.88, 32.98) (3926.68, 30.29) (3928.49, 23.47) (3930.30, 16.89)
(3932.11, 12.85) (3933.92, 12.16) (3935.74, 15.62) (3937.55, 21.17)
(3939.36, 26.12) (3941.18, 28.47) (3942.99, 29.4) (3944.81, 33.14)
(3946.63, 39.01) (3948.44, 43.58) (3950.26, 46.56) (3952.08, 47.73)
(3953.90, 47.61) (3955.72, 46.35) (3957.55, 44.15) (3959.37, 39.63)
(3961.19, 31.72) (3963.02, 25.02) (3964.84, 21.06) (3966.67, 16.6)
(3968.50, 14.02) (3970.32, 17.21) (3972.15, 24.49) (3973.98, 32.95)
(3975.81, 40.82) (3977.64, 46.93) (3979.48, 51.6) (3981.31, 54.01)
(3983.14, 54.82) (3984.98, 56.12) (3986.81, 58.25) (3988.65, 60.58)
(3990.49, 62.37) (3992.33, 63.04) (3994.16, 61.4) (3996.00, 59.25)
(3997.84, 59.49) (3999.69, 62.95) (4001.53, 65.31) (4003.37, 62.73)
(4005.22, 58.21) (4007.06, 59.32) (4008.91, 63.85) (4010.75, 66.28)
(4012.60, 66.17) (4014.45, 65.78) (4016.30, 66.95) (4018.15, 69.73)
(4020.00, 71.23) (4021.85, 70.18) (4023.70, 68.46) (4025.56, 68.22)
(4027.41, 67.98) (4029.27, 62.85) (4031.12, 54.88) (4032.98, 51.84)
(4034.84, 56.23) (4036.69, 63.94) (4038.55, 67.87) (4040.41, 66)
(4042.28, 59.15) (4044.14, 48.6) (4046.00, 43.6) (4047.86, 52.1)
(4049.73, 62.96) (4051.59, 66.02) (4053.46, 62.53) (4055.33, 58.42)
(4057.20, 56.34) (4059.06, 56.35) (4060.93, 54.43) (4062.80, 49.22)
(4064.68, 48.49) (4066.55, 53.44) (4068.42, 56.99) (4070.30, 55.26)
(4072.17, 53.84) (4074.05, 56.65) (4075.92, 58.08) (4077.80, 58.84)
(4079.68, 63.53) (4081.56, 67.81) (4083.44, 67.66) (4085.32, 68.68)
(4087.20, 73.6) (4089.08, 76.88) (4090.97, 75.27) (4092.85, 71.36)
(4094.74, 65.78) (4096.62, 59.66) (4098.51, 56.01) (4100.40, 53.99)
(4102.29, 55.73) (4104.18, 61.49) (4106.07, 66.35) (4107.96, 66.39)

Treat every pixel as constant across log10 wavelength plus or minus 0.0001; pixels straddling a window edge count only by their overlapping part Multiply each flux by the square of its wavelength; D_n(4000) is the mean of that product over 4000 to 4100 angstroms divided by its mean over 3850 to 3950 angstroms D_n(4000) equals 2.0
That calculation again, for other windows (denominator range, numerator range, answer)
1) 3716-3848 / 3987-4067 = 2.03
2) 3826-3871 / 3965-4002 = 2.09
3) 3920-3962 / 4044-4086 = 1.92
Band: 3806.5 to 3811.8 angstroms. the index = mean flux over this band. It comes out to 42.2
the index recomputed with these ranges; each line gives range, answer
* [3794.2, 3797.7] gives 32.4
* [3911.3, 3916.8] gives 50.2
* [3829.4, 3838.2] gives 18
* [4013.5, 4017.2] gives 66.3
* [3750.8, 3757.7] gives 40.9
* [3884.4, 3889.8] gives 29.9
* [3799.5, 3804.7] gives 40.4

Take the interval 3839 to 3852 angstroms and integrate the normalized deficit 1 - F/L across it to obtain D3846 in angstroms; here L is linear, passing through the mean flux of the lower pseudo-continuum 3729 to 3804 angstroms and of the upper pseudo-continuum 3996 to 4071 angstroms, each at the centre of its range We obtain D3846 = 4.8 angstroms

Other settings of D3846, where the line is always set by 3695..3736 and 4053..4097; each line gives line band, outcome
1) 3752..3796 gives 0.0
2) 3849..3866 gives 7.6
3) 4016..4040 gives -2.5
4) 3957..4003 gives 8.8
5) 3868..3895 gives 9.4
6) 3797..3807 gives 1.5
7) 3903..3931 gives 7.5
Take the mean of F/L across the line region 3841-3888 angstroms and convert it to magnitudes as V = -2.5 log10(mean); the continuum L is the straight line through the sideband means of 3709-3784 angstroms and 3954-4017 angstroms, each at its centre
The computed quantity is 0.489 mag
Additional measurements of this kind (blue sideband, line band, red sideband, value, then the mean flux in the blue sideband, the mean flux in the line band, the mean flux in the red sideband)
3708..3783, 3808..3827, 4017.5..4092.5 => 0.423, 38.7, 29.7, 61.2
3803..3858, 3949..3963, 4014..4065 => 0.123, 27.7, 42.2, 60.4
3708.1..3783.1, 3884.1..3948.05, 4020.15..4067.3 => 0.391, 38.7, 34.9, 59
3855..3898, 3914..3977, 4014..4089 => 0.335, 31.2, 31.3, 60.8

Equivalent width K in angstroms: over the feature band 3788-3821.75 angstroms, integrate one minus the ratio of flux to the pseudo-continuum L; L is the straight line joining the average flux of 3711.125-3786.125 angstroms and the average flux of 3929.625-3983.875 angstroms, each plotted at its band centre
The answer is 2.0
